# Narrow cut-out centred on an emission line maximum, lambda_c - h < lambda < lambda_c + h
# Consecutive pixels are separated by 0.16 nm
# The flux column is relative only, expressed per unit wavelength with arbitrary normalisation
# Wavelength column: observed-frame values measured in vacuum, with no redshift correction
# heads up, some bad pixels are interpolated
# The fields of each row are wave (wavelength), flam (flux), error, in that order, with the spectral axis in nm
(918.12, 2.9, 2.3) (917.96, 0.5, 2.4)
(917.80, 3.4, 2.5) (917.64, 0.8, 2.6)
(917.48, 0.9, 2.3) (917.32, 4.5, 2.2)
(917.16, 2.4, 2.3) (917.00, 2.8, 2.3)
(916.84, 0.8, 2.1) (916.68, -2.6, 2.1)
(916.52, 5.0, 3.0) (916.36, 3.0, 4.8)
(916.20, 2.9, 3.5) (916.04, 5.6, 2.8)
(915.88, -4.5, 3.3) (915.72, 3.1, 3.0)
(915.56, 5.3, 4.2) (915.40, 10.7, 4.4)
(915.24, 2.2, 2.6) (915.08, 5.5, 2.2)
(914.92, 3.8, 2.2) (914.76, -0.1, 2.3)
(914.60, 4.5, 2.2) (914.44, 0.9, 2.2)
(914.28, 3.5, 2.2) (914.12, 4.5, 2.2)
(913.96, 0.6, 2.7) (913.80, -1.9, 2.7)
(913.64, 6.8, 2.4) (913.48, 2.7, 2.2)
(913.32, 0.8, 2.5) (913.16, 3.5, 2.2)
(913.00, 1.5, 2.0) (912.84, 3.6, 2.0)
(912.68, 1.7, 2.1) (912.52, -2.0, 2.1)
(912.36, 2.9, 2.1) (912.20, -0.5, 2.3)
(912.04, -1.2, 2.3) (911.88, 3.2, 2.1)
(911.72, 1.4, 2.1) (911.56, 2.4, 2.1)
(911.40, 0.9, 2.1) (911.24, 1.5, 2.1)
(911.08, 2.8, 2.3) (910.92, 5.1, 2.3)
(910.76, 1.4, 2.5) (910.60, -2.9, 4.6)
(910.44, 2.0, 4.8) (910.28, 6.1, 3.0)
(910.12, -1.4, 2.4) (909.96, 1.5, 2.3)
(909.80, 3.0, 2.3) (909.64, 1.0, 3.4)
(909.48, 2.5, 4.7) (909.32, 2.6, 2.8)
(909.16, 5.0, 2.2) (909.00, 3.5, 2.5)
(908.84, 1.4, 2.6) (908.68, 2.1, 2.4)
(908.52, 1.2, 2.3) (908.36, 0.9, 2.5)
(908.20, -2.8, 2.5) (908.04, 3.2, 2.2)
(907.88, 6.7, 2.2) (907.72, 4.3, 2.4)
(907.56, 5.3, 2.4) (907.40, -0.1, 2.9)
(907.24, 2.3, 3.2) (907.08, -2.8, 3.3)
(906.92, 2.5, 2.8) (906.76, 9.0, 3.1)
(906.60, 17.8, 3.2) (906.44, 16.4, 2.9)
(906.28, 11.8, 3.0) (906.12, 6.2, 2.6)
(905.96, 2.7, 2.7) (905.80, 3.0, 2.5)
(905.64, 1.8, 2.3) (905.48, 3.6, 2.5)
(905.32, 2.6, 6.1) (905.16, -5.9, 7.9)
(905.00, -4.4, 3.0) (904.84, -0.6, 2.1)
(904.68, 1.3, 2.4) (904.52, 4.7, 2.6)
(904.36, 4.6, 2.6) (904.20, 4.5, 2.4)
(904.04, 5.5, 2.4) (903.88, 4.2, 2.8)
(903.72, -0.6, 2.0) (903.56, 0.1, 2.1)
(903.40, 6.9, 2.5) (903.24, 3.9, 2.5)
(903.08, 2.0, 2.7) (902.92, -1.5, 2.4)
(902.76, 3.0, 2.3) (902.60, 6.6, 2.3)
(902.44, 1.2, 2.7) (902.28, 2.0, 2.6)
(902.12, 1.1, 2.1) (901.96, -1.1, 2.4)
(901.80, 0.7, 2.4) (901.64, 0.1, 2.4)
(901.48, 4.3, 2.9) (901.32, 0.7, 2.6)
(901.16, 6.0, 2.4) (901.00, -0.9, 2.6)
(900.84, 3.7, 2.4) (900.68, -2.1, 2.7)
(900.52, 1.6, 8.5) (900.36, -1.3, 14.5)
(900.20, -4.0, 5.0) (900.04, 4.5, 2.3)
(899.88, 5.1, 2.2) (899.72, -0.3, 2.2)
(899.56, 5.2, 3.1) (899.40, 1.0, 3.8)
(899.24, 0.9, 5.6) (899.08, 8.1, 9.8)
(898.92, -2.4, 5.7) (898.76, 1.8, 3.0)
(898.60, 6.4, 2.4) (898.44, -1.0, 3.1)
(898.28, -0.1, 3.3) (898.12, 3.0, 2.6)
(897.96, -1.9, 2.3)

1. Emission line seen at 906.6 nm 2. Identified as H-beta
